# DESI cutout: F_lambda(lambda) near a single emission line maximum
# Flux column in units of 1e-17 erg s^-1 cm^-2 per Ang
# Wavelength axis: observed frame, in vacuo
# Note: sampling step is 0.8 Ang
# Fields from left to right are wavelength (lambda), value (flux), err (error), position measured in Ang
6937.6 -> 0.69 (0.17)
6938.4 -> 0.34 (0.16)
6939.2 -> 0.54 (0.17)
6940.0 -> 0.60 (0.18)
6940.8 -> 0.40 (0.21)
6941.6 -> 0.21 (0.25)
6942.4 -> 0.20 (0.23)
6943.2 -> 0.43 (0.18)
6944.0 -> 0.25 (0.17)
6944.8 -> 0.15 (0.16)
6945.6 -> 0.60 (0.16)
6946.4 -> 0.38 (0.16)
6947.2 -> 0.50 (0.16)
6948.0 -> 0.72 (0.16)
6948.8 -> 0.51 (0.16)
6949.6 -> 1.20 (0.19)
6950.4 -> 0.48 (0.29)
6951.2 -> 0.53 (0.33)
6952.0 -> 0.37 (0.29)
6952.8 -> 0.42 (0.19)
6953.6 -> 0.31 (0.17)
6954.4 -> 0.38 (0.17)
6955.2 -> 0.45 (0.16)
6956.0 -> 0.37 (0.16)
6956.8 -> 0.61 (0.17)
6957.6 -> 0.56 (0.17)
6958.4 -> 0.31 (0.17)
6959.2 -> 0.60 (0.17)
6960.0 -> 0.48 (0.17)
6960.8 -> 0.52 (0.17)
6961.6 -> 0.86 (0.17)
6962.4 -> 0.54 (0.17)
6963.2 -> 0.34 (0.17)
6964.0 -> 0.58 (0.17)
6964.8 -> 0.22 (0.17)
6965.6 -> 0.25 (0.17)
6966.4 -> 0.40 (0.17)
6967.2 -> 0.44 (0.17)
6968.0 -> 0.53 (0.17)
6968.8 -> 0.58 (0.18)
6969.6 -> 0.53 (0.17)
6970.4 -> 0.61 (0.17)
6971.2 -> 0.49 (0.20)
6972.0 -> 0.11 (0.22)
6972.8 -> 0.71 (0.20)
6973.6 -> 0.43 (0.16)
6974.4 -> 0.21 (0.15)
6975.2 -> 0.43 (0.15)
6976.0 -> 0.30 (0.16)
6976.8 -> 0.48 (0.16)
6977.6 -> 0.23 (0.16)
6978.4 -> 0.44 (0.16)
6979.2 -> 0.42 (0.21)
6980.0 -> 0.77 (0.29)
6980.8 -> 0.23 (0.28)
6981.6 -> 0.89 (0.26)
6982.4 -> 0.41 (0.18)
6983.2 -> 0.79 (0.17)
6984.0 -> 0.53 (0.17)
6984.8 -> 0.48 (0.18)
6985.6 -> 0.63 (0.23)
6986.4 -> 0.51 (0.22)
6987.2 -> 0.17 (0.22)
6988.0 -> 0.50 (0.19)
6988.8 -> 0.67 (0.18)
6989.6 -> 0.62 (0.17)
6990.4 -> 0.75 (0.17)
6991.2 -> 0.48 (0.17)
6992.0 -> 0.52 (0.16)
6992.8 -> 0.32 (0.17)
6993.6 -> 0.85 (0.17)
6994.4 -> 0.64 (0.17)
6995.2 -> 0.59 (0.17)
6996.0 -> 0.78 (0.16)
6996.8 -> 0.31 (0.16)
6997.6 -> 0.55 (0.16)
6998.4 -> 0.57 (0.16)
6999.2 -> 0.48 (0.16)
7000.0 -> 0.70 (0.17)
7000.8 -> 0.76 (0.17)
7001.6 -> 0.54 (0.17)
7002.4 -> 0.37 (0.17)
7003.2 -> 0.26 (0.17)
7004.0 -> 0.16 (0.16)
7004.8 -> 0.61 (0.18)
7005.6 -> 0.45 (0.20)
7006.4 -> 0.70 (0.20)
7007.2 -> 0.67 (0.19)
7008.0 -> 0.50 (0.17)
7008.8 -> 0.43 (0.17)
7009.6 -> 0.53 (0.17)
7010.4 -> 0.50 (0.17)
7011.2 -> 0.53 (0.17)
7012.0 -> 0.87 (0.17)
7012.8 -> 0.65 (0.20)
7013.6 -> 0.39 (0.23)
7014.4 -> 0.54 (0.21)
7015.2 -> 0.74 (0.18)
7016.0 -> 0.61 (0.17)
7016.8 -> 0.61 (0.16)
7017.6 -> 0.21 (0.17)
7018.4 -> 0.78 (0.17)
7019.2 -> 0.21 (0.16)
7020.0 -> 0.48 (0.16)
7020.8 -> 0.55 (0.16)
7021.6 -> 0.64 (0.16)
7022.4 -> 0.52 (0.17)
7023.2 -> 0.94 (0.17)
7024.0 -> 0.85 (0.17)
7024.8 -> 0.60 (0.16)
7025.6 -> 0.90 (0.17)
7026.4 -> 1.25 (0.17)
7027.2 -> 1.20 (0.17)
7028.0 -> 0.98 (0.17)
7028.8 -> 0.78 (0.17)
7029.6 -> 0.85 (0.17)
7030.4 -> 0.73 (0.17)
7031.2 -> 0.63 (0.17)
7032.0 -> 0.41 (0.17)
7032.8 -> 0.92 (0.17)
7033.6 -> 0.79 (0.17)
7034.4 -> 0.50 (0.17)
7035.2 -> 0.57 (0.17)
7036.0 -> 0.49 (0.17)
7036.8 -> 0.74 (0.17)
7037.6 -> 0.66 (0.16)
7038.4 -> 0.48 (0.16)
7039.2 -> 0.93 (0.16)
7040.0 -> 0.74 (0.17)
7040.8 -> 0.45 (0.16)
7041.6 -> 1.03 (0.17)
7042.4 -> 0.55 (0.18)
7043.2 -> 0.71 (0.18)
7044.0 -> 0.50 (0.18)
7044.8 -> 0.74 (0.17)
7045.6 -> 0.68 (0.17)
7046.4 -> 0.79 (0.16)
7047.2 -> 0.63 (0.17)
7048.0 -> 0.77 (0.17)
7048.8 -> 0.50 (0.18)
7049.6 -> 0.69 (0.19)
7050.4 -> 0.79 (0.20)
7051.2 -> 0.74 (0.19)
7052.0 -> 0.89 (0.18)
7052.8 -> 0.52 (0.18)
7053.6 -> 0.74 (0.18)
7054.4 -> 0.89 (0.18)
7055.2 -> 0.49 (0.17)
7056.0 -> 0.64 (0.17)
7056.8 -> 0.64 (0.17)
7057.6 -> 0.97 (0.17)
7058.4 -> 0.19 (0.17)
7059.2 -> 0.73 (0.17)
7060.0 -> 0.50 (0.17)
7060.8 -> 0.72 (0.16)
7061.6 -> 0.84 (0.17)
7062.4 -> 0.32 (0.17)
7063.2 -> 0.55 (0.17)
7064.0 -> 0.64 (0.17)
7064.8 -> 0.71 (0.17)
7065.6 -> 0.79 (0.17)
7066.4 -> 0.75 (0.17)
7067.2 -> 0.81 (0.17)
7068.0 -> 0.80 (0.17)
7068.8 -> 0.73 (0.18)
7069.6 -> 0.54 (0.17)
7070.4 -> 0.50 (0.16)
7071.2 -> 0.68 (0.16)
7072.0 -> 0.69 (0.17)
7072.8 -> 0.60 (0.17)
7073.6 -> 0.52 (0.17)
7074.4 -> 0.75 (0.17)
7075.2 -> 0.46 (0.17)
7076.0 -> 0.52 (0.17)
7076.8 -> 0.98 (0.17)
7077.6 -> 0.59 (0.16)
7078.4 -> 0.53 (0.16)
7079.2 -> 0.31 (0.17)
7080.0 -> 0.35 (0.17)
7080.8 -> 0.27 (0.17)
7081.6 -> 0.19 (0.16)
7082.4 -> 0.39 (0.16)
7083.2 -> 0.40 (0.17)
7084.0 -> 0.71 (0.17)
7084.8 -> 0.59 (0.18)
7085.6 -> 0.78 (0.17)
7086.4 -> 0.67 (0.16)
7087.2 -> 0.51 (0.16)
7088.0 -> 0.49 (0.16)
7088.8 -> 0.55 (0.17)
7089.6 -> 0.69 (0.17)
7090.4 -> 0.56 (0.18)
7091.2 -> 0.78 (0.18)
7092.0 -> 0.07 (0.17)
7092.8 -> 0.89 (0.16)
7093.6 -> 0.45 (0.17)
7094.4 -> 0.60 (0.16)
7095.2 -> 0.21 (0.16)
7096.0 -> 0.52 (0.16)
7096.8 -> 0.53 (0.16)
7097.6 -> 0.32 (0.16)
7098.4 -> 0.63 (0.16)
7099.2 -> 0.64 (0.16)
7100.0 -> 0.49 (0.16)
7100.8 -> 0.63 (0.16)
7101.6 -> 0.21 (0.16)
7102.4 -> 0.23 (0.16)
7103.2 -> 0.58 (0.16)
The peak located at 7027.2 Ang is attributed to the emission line H-gamma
